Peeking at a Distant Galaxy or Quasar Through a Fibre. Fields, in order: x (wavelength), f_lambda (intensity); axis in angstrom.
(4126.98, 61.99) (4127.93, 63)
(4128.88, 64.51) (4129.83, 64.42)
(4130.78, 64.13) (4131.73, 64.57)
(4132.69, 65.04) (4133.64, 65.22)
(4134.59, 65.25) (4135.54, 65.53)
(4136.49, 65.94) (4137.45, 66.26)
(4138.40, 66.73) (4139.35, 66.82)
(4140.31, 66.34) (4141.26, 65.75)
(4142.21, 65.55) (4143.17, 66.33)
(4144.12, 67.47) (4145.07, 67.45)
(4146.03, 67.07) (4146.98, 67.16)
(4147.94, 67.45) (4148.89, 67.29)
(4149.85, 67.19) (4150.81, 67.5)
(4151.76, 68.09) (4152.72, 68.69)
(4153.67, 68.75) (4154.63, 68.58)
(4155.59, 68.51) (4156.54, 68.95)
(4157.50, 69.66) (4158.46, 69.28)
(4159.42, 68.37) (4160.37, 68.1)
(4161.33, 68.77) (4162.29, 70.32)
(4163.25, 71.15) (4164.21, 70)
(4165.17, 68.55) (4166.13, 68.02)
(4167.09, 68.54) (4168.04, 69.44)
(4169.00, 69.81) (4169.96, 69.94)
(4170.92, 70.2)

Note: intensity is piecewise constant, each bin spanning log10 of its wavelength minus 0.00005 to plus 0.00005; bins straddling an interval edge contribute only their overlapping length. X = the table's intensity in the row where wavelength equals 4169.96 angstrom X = 69.94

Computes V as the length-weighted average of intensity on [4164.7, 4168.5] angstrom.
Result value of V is 68.8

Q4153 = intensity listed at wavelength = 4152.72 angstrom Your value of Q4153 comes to 68.69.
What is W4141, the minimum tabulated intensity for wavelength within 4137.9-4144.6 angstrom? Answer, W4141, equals 65.55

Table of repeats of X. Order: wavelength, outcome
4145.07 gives 67.45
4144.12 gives 67.47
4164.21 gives 70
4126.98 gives 61.99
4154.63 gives 68.58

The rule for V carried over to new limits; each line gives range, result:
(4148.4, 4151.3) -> 67.4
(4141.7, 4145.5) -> 66.8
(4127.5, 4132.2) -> 64.2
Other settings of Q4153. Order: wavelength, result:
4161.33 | 68.77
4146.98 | 67.16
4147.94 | 67.45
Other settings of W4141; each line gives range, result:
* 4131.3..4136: 64.57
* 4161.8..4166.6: 68.02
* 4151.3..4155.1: 68.09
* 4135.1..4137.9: 65.53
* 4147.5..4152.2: 67.19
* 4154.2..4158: 68.51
